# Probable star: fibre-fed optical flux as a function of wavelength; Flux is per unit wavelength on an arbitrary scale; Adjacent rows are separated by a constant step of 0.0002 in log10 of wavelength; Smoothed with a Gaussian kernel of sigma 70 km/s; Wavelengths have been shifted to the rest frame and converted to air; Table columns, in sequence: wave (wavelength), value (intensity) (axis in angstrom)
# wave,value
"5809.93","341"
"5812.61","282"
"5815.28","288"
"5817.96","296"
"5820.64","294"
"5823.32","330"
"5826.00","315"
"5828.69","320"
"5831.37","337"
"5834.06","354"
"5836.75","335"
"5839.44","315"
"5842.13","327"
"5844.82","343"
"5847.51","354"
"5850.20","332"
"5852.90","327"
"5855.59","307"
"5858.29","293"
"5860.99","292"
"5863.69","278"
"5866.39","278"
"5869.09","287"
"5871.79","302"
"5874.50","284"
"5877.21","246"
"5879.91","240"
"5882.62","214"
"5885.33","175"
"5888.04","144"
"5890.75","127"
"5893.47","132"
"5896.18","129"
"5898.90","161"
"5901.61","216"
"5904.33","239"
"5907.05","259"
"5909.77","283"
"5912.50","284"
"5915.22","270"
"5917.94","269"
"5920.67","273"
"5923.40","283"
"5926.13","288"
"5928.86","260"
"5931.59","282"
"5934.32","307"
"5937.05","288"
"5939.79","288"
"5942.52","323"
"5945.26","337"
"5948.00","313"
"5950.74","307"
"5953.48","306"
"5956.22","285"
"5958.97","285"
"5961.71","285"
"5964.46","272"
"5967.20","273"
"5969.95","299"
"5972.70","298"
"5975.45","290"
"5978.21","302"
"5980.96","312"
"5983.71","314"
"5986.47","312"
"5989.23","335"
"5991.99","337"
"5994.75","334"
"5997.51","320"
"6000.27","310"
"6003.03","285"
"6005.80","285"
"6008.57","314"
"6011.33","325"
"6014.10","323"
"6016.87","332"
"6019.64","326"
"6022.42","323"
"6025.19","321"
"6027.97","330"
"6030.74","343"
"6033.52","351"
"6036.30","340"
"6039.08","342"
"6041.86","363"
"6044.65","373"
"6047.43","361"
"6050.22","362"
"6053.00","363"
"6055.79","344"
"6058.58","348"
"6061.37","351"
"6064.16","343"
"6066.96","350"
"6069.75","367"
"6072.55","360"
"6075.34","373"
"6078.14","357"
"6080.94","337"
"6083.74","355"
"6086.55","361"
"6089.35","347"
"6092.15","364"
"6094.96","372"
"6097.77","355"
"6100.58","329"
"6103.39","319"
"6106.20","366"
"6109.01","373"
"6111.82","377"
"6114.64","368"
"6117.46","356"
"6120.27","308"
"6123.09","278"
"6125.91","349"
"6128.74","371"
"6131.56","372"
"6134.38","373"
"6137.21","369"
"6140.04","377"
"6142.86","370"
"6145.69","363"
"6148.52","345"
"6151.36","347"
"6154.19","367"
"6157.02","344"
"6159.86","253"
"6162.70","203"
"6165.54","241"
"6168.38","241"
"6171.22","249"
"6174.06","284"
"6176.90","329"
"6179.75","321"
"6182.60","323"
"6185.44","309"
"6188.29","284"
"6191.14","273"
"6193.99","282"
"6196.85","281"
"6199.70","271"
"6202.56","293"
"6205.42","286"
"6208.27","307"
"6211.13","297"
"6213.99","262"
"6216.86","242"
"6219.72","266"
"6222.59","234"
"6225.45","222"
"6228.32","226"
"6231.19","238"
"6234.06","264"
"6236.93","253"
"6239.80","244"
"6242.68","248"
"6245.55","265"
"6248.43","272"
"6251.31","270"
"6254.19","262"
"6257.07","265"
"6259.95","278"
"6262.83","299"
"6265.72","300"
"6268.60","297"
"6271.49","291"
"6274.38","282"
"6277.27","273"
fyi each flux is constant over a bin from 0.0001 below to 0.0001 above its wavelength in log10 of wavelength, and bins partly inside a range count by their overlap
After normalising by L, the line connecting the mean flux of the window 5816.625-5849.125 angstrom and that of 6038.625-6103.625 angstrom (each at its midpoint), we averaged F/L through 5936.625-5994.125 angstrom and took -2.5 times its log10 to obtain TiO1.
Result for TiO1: 0.131 mag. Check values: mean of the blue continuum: 327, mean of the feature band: 304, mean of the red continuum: 355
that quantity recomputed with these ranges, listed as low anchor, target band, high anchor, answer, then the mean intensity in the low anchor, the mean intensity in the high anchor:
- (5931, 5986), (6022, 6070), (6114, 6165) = -0.10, 299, 337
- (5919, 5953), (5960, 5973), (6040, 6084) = 0.10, 296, 357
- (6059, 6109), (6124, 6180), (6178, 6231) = -0.04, 354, 276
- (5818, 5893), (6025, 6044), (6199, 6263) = -0.24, 285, 263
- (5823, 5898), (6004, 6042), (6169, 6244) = -0.20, 274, 272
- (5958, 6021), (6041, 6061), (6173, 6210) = -0.18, 308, 296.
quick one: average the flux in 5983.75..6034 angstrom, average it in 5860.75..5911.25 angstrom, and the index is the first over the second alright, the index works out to 1.4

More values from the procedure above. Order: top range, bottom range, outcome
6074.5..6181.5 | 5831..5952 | 1.23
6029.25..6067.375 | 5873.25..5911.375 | 1.73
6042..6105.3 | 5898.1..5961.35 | 1.27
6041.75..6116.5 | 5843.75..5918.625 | 1.42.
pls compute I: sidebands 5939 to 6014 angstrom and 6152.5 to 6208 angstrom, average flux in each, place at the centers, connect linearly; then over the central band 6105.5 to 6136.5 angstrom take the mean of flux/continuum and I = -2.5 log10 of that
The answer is -0.207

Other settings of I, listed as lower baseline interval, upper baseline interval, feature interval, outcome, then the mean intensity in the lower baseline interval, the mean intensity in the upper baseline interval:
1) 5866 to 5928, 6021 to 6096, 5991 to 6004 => -0.04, 234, 352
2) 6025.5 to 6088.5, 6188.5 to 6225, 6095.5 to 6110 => -0.07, 353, 273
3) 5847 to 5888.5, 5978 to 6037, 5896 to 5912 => 0.26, 273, 322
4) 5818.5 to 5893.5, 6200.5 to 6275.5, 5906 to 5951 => -0.03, 284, 268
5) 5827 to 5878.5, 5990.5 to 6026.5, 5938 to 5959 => 0.03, 311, 318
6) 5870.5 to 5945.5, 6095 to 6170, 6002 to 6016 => -0.08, 245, 336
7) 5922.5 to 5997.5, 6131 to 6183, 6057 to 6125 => -0.12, 301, 318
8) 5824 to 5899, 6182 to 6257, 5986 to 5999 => -0.21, 272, 268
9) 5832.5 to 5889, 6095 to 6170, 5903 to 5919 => 0.11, 288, 336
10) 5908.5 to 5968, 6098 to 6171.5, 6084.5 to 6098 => -0.12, 289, 333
